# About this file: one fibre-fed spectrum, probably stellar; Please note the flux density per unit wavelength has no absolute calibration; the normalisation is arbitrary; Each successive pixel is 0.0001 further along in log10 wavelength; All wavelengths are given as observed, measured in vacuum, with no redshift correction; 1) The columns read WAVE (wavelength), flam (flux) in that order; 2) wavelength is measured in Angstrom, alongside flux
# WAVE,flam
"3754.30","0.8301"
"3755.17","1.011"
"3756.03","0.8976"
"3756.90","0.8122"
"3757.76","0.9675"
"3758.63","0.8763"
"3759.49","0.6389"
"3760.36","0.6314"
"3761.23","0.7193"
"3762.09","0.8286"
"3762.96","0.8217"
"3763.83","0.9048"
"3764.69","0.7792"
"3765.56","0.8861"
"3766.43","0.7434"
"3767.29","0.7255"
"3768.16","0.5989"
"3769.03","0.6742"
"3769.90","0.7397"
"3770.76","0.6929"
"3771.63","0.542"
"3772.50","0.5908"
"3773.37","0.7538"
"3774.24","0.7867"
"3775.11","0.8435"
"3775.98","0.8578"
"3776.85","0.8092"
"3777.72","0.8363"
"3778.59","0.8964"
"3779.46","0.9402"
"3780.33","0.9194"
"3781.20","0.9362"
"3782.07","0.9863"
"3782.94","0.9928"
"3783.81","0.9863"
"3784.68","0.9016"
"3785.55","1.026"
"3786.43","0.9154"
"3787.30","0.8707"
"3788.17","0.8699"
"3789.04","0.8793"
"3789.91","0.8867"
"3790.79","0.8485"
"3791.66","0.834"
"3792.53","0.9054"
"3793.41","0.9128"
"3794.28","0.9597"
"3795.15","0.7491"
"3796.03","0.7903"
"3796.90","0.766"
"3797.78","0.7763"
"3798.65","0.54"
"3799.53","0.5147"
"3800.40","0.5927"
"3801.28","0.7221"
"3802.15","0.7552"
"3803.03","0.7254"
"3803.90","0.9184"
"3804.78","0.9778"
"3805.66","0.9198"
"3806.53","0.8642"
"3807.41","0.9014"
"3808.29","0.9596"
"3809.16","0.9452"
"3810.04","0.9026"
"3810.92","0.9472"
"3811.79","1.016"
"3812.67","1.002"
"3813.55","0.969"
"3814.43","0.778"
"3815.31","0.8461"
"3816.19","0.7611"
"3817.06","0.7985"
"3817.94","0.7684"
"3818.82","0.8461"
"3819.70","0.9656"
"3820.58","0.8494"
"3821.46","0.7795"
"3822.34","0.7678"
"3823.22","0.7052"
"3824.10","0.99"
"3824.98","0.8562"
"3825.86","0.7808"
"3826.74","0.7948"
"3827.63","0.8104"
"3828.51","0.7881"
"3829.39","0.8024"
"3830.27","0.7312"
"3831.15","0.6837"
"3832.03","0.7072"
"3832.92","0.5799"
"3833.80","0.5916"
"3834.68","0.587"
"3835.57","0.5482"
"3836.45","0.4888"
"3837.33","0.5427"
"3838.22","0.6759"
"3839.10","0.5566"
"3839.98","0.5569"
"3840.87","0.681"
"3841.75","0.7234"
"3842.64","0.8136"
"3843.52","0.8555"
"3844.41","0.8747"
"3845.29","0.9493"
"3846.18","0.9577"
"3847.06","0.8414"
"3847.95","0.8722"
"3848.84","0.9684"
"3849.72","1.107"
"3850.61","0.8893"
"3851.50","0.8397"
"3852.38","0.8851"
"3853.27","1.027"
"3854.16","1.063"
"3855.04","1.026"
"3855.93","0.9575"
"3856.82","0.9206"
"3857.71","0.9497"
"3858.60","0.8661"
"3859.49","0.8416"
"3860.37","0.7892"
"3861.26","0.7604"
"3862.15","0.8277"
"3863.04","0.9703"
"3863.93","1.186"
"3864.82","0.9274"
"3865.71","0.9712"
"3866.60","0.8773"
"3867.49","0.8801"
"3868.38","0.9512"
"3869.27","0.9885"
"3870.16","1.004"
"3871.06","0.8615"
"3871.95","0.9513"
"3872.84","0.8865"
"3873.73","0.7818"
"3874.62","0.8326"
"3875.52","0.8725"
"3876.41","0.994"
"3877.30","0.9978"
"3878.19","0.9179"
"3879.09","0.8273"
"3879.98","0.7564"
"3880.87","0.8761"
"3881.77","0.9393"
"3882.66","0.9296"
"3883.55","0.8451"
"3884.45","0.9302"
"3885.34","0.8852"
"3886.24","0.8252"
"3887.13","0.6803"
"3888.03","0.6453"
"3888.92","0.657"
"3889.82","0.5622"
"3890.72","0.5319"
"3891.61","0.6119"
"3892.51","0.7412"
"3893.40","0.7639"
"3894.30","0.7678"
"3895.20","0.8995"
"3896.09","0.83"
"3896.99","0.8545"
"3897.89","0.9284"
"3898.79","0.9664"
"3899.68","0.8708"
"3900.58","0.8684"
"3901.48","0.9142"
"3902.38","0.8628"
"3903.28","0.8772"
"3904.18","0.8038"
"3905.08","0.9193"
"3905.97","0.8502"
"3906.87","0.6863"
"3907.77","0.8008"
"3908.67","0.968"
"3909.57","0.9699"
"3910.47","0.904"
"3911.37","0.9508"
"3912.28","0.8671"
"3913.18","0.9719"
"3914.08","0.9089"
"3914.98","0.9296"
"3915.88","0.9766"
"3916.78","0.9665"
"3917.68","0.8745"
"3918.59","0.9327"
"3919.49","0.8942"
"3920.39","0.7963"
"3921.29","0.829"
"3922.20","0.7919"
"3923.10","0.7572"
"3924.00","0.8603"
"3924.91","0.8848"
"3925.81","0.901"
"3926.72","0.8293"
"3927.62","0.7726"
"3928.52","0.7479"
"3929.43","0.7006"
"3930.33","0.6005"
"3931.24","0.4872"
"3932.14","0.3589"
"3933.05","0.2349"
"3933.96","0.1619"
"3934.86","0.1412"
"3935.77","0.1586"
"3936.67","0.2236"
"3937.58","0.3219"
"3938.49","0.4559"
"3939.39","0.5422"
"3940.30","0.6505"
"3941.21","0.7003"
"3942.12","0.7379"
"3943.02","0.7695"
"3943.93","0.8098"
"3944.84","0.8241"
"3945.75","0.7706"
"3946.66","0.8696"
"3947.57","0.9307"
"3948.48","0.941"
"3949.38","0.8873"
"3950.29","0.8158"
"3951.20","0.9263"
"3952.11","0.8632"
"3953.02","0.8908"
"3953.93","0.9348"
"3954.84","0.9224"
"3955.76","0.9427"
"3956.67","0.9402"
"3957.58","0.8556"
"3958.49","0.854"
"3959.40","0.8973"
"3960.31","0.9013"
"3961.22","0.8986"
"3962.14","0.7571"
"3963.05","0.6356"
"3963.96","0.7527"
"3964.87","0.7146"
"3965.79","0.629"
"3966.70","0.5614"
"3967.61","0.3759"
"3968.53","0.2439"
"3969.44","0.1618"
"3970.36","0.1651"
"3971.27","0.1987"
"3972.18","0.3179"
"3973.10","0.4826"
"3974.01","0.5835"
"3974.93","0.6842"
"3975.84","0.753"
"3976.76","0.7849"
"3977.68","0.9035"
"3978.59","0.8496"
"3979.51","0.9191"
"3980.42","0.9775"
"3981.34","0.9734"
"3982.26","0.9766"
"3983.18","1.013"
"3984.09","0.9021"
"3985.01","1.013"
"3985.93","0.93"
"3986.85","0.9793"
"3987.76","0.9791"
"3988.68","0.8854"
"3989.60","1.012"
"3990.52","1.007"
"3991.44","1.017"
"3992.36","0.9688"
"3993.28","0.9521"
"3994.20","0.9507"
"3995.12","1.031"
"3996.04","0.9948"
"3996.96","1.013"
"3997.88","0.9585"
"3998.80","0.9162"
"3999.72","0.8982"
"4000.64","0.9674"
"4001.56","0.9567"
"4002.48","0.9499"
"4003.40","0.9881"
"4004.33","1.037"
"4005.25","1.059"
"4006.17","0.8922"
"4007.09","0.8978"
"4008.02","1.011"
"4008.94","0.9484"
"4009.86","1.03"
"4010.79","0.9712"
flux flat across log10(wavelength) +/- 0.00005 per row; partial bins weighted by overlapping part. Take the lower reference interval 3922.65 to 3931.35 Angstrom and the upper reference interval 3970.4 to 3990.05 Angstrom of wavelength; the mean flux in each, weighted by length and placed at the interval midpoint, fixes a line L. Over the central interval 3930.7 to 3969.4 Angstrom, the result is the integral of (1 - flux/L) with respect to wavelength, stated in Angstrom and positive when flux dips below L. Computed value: 5.6 Angstrom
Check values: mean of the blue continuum 0.765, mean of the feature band 0.668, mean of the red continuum 0.802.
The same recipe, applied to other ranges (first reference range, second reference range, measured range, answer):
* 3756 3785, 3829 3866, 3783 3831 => -1.73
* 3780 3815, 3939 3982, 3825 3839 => 2.71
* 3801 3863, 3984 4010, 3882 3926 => 2.36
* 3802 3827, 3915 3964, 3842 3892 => -3.94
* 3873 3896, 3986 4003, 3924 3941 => 6.85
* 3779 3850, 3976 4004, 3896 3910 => 0.20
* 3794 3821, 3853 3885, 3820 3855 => 3.51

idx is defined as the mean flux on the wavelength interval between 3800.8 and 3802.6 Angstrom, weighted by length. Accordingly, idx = 0.734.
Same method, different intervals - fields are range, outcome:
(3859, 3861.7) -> 0.8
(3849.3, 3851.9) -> 0.943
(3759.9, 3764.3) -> 0.78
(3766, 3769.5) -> 0.686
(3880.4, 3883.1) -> 0.914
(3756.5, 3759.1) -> 0.884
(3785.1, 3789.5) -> 0.913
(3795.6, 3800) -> 0.677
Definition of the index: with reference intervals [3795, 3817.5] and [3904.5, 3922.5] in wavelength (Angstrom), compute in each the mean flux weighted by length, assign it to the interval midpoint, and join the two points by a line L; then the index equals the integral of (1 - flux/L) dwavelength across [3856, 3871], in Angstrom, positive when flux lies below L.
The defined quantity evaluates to -1.0 Angstrom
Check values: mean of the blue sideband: 0.826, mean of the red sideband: 0.89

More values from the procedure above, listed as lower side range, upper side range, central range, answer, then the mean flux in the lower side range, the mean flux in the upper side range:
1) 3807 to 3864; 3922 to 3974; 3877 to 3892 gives -0.66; 0.829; 0.656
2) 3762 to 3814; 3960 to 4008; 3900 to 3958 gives 3.73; 0.836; 0.817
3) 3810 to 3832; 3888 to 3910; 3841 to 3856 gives -1.63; 0.834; 0.809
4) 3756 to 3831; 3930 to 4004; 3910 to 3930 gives -2.35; 0.826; 0.753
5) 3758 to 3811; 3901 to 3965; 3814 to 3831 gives -0.04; 0.82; 0.772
